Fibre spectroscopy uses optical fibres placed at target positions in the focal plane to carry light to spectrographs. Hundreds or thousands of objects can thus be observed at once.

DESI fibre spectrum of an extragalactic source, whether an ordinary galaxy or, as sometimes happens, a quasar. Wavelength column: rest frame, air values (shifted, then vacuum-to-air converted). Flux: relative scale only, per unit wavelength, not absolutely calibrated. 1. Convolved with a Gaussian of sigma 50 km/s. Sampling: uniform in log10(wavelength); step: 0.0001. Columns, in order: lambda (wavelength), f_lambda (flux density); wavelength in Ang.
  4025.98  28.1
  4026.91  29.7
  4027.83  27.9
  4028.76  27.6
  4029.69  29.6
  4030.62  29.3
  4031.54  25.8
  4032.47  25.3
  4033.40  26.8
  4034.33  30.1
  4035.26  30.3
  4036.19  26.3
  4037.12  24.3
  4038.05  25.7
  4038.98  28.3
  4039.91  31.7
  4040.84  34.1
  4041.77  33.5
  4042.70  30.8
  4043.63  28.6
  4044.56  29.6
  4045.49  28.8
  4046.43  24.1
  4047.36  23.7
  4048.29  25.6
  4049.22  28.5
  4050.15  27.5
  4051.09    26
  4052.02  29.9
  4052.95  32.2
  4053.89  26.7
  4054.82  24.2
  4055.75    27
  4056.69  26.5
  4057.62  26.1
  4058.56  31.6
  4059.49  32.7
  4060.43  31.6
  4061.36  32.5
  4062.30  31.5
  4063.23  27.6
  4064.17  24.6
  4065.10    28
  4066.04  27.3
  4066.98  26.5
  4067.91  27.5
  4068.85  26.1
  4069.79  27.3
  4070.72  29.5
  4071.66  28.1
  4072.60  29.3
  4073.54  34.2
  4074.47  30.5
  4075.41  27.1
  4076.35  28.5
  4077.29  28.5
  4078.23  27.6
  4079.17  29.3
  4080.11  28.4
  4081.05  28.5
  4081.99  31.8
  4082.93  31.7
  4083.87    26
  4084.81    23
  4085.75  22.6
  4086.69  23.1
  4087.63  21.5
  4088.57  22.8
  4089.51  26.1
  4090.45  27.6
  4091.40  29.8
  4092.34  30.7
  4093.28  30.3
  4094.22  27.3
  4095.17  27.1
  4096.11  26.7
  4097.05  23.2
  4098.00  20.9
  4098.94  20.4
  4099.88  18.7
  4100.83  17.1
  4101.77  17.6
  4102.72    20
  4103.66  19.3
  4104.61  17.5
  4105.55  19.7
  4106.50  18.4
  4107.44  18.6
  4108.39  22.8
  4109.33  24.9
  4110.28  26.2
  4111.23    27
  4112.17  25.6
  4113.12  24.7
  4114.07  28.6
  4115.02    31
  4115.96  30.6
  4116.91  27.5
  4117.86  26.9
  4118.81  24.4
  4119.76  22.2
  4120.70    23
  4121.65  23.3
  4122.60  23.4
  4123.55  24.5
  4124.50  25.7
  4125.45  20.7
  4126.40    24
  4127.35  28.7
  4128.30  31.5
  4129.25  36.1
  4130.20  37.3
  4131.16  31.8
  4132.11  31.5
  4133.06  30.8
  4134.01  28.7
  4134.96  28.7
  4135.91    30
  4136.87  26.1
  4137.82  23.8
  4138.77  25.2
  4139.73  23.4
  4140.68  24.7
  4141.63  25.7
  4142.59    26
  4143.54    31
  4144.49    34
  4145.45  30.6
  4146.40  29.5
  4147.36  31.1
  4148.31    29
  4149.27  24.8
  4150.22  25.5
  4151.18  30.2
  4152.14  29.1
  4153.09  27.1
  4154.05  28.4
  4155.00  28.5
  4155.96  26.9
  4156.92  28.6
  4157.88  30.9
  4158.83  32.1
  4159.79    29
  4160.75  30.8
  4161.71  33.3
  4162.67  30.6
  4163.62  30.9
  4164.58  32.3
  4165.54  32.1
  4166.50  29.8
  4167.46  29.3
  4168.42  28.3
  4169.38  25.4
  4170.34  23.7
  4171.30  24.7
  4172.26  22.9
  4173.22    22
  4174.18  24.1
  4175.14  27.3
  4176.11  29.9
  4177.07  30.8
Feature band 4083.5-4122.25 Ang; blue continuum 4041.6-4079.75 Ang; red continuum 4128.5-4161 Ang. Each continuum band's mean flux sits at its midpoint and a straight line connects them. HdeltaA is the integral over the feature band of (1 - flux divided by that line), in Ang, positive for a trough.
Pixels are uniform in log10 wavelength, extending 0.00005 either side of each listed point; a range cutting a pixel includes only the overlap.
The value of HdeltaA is 6.4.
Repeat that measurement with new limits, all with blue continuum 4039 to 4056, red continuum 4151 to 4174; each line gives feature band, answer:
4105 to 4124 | 2.59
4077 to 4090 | 0.93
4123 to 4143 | 0.48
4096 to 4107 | 3.39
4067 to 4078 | -0.06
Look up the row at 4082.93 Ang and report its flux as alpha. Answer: 31.7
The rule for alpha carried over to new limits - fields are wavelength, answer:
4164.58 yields 32.3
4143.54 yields 31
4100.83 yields 17.1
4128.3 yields 31.5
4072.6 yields 29.3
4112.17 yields 25.6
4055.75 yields 27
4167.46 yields 29.3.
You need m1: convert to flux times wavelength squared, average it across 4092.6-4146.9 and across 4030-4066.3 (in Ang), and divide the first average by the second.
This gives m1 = 0.94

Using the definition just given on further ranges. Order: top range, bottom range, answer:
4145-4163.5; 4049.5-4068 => 1.08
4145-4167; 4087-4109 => 1.34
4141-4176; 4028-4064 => 1.06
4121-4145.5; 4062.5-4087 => 1.03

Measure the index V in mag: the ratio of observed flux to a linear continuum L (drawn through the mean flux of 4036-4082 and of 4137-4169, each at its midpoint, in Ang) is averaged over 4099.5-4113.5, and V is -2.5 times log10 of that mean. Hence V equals 0.33 mag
